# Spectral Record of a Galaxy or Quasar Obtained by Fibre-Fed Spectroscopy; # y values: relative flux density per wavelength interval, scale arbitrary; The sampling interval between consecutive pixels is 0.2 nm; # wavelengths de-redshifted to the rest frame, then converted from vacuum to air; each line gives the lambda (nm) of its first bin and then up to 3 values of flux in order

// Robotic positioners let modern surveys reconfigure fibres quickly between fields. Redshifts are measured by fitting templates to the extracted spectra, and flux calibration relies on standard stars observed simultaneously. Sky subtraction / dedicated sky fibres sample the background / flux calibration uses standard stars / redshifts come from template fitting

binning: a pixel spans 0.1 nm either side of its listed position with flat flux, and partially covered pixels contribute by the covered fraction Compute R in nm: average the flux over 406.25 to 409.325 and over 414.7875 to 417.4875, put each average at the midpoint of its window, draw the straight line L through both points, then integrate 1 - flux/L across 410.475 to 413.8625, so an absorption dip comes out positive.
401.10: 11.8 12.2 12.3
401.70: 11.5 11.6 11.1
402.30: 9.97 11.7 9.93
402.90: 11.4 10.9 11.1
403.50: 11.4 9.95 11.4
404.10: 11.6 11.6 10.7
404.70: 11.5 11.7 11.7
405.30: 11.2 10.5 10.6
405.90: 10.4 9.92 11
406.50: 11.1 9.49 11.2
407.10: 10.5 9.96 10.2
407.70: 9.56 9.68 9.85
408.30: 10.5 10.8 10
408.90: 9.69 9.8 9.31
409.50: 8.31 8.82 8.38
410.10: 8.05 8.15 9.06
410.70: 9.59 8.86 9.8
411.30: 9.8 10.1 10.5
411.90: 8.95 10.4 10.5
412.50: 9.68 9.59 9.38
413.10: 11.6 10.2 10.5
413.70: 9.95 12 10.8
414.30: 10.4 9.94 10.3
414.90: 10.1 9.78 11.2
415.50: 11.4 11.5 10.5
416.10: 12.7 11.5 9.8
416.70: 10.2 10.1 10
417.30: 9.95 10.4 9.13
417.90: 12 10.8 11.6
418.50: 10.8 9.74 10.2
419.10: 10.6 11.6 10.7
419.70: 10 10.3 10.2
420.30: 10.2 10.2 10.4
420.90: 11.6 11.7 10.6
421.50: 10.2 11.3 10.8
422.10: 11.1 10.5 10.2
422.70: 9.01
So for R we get 0.15 nm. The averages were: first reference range 10.2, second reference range 10.7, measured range 9.97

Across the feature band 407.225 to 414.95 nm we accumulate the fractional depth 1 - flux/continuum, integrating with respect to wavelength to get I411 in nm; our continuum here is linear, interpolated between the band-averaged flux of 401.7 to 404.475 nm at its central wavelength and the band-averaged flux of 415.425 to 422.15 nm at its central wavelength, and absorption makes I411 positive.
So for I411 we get 0.747 nm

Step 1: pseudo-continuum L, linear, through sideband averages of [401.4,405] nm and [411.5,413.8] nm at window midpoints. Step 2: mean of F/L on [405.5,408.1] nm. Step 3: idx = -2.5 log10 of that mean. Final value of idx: 0.05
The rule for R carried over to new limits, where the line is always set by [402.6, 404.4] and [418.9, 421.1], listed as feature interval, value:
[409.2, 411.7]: 0.41 nm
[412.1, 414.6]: 0.09 nm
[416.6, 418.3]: 0.04 nm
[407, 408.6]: 0.12 nm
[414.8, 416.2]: -0.04 nm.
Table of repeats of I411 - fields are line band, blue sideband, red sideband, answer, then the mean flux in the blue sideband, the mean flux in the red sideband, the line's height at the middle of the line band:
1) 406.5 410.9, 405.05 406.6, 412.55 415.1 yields 0.43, 10.8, 10.4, 10.6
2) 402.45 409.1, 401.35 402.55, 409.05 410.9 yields -0.35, 11.4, 8.81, 10.2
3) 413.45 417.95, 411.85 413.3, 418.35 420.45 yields -0.16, 10.1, 10.5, 10.2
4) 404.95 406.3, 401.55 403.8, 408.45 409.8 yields -0.06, 11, 9.49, 10.3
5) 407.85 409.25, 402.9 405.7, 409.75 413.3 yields 0.03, 11.2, 9.56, 10.2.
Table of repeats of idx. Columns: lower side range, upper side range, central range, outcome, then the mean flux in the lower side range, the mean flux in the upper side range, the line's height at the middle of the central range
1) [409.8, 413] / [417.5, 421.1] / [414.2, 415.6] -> -0.05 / 9.42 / 10.6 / 9.95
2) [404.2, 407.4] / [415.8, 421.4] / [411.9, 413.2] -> 0.06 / 10.8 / 10.6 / 10.7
